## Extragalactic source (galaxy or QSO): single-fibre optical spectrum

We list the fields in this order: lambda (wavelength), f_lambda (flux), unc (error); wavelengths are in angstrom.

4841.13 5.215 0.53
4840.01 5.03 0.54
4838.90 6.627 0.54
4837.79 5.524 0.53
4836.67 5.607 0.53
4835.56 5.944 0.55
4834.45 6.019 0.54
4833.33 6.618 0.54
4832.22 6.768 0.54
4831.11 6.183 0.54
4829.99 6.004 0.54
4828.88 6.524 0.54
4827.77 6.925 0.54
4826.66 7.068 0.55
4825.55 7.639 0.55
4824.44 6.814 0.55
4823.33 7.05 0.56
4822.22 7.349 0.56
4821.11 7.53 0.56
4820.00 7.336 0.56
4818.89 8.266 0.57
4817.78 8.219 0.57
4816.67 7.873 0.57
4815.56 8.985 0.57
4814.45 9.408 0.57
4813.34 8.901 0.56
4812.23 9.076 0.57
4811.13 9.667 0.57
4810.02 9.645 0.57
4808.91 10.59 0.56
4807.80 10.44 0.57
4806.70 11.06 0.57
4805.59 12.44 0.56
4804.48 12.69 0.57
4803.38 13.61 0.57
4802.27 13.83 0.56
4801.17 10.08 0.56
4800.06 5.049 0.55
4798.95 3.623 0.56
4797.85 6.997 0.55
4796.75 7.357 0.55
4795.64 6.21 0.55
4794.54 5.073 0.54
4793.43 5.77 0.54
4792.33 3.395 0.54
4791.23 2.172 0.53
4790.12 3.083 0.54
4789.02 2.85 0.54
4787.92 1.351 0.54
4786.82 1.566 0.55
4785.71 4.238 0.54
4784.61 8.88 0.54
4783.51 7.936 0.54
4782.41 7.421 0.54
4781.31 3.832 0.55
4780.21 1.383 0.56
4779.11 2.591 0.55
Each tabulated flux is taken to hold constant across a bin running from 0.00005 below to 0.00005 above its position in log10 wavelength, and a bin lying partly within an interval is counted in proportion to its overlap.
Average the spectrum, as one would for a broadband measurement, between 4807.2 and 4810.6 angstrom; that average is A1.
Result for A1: 10.2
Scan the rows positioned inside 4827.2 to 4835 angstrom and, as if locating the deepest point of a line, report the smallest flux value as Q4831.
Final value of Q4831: 6.004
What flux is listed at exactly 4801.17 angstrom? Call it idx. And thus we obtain 10.08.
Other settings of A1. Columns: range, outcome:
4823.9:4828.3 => 7.12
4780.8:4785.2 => 7.03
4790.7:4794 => 3.8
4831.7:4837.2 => 6.19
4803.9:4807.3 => 12.1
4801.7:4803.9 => 13.7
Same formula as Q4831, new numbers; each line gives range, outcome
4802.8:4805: 12.69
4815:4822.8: 7.336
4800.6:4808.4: 10.08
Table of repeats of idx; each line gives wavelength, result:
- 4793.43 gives 5.77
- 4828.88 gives 6.524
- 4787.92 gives 1.351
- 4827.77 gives 6.925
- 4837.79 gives 5.524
